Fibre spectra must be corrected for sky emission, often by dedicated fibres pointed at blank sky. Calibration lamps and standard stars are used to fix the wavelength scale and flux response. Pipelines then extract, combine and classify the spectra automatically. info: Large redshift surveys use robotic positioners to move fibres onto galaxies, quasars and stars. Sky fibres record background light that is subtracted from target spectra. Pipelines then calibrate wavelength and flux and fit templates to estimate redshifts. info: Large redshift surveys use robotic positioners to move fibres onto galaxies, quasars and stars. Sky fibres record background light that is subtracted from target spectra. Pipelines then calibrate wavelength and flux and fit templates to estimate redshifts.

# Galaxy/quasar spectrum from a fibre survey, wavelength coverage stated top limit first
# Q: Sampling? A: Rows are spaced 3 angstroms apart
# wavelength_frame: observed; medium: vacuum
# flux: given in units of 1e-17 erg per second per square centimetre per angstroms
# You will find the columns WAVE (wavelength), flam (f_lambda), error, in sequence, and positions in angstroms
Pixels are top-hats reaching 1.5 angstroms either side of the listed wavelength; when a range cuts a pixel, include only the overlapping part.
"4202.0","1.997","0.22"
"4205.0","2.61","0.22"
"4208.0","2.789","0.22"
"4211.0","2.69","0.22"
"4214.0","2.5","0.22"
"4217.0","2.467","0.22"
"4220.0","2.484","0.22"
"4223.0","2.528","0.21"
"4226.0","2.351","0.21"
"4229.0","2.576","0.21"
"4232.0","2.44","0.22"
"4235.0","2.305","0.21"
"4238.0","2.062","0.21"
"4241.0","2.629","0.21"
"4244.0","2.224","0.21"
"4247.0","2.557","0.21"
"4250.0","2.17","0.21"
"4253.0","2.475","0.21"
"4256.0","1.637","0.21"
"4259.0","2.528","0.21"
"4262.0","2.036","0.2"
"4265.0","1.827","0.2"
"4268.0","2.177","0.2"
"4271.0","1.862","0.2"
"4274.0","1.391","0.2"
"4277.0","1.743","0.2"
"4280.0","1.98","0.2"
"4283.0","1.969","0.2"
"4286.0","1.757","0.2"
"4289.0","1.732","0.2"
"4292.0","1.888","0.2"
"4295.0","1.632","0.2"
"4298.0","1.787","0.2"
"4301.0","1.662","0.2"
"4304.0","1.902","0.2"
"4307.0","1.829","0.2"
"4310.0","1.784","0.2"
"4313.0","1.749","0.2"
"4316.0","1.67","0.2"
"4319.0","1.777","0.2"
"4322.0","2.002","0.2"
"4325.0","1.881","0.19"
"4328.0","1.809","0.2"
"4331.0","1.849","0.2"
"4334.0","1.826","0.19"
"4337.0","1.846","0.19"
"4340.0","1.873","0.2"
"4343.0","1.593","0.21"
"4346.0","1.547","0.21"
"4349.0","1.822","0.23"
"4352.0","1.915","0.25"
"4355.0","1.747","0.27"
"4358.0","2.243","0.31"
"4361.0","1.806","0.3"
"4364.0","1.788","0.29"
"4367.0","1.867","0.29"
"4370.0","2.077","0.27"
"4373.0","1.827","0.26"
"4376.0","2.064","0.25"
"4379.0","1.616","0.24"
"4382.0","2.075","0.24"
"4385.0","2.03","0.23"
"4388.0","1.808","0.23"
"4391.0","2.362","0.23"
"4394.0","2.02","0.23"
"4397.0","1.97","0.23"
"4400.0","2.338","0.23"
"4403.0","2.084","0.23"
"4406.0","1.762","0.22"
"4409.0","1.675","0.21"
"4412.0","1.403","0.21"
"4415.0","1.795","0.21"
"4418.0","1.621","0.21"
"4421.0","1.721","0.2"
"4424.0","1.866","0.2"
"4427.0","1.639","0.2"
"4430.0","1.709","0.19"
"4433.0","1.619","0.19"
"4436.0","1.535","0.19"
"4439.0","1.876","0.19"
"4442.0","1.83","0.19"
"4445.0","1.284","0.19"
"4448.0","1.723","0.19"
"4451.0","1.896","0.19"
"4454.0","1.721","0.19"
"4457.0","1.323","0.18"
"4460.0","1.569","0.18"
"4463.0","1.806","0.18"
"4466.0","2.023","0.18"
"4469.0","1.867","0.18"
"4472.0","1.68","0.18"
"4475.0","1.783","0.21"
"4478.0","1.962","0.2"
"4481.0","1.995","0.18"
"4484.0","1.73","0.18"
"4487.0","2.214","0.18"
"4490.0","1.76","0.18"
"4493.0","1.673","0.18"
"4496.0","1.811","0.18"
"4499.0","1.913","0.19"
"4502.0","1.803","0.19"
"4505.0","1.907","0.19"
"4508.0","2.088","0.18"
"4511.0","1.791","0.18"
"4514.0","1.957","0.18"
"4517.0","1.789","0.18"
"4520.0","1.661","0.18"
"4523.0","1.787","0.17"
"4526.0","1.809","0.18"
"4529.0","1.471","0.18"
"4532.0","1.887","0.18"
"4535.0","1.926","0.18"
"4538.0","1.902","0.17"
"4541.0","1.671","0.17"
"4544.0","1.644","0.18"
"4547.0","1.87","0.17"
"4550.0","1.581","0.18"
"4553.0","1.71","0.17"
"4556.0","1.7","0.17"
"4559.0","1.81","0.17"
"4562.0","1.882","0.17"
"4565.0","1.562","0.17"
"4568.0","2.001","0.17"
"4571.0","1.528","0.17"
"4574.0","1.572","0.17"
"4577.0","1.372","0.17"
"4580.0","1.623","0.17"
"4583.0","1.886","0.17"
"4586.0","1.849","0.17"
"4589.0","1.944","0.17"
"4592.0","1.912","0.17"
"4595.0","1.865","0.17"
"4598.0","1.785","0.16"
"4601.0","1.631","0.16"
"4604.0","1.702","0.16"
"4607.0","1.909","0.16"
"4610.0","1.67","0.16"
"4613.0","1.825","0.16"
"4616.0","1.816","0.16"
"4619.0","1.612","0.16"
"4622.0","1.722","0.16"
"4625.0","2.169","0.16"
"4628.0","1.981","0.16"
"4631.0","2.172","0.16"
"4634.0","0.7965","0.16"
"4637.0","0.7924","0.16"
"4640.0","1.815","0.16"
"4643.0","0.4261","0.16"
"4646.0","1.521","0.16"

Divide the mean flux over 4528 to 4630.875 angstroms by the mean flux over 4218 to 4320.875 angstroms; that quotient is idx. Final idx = 0.87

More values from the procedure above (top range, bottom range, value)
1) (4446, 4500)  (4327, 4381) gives 0.98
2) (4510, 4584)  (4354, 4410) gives 0.88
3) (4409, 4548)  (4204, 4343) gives 0.86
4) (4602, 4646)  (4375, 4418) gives 0.83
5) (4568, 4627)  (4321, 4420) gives 0.94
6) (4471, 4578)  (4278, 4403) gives 0.95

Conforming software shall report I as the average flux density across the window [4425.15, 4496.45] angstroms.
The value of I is 1.75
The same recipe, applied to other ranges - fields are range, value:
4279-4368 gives 1.82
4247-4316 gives 1.9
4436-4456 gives 1.7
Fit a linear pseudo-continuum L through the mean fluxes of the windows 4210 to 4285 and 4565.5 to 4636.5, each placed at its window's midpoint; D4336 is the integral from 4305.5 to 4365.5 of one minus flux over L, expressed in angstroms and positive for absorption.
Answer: 8.0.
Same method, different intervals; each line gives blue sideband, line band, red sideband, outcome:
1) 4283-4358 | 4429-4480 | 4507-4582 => 1.28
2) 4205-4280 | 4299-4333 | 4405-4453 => 3.80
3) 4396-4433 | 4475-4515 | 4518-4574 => -2.92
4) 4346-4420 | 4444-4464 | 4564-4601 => 2.38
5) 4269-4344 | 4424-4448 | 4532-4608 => 1.55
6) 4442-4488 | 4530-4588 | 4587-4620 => 1.60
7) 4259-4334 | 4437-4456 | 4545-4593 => 0.79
